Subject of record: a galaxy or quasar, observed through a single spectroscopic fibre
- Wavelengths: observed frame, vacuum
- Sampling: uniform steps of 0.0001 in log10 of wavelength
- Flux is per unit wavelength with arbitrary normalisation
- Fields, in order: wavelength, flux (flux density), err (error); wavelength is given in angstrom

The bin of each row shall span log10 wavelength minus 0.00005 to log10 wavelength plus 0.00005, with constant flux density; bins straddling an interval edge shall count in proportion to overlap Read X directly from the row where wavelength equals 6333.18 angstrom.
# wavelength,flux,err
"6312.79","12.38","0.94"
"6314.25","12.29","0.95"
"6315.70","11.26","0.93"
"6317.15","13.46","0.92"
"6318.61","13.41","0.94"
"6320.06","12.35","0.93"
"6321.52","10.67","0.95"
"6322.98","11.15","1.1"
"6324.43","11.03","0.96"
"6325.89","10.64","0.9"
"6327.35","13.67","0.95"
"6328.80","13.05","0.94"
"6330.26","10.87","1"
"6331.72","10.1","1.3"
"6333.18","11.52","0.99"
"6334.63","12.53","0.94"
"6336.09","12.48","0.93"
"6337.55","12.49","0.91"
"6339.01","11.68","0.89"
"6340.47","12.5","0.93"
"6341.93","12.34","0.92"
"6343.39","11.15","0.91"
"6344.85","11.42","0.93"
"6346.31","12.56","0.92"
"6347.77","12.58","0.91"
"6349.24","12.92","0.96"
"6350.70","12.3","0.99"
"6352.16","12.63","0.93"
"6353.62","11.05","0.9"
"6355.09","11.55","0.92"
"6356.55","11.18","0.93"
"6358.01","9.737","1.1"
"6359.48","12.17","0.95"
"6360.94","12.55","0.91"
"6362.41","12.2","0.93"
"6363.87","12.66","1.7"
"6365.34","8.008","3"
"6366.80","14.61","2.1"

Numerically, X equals 11.52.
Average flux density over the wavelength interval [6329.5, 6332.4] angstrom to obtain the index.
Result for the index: 10.5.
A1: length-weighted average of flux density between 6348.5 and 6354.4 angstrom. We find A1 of 12.2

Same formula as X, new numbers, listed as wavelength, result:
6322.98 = 11.15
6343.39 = 11.15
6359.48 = 12.17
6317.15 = 13.46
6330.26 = 10.87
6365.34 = 8.008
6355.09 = 11.55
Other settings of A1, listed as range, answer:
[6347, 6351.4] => 12.6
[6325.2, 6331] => 12.1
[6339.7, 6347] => 12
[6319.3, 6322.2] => 11.6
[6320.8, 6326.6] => 10.9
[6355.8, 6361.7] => 11.4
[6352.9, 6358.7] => 10.9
